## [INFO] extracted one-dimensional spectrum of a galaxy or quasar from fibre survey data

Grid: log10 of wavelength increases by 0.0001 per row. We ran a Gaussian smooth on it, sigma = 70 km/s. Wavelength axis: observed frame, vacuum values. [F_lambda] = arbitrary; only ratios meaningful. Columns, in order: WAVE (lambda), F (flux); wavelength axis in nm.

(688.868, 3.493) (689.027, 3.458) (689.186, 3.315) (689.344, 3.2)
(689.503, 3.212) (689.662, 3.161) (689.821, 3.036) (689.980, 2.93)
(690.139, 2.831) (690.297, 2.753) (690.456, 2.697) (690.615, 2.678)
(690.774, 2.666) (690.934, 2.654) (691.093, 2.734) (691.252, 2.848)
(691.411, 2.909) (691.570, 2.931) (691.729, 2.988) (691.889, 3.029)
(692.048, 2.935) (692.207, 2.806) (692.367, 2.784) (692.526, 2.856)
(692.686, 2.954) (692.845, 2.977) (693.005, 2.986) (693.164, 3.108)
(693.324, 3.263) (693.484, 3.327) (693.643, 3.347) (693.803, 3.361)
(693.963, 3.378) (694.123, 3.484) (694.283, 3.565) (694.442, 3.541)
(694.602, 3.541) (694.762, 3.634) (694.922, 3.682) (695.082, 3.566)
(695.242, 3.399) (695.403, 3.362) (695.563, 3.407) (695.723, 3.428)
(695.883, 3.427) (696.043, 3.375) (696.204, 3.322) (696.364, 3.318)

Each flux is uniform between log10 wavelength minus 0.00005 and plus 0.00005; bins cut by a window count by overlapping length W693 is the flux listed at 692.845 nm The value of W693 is 2.977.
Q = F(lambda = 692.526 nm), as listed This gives 2.856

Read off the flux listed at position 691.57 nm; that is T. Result 2.931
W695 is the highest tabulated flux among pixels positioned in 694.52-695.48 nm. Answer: 3.682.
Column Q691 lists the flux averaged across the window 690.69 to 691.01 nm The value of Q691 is 2.65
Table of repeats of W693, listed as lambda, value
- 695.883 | 3.427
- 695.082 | 3.566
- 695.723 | 3.428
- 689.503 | 3.212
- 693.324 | 3.263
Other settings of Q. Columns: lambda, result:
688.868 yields 3.493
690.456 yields 2.697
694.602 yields 3.541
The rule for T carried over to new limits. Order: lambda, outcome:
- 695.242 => 3.399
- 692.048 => 2.935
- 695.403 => 3.362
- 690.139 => 2.831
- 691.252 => 2.848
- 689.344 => 3.2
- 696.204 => 3.322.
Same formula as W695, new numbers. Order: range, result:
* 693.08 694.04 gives 3.378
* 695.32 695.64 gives 3.407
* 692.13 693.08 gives 2.986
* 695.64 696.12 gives 3.428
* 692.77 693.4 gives 3.263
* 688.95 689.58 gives 3.458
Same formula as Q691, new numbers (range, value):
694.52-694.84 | 3.59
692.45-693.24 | 2.98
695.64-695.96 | 3.43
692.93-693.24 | 3.05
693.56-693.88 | 3.36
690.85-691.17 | 2.69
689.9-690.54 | 2.8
